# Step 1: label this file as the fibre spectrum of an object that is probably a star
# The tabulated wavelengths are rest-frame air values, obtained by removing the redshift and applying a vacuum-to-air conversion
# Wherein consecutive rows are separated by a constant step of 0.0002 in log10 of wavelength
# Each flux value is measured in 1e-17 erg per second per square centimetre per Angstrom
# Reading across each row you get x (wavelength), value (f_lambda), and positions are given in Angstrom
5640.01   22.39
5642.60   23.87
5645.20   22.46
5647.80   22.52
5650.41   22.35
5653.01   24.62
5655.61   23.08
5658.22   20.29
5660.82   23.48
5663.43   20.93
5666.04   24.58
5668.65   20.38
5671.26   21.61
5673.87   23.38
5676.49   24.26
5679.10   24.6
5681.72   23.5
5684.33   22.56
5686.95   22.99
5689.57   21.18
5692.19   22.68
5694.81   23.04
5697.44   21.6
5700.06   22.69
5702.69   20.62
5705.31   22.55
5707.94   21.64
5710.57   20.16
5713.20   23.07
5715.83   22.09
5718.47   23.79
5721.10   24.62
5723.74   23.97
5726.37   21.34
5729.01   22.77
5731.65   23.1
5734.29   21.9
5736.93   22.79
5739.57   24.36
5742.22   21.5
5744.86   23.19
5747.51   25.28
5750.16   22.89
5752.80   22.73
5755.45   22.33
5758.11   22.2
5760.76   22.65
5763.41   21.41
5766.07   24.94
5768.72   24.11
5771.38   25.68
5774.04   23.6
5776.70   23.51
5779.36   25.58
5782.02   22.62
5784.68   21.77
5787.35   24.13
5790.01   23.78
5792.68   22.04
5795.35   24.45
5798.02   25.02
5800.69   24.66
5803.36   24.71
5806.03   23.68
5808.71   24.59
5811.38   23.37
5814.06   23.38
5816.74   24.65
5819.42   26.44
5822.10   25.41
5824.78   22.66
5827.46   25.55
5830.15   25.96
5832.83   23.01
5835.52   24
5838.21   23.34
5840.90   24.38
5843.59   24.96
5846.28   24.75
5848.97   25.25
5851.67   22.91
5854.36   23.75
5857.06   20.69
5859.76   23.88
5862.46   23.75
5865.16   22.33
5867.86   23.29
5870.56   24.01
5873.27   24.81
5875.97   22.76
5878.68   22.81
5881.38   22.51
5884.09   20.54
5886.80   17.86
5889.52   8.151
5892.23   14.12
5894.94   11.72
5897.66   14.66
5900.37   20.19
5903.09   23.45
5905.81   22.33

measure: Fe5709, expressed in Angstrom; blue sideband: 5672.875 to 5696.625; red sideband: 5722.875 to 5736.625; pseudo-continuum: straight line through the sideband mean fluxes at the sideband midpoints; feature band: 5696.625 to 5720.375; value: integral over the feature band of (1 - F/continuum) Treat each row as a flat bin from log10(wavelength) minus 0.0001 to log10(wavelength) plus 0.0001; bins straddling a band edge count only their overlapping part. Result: 0.8 Angstrom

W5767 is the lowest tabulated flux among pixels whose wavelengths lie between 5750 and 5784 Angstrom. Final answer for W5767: 21.41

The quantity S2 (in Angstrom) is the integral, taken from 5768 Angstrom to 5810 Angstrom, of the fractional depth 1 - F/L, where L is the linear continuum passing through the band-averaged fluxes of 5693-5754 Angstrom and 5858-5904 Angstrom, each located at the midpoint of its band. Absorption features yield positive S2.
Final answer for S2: -4.7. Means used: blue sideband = 22.7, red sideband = 20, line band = 24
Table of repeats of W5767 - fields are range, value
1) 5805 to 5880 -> 20.69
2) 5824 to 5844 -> 22.66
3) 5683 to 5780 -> 20.16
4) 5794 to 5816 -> 23.37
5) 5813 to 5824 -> 23.38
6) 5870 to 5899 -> 8.151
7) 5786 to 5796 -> 22.04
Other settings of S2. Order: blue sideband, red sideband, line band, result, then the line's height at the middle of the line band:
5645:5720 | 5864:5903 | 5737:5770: -2.6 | 21.4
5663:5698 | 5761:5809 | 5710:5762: 1.0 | 23.3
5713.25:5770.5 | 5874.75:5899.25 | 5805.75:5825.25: -4.1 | 20.1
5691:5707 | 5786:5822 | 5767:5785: -0.2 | 23.7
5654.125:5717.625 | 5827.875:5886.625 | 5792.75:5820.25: -1.5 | 23.1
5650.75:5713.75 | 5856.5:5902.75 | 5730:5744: -0.6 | 21.8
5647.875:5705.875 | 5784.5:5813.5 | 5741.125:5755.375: 0.2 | 23.4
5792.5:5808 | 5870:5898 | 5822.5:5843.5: -2.1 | 22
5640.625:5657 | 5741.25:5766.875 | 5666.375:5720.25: 1.3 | 23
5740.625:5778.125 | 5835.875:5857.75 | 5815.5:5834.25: -0.9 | 23.7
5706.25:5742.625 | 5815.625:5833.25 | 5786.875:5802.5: 0.1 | 24.2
